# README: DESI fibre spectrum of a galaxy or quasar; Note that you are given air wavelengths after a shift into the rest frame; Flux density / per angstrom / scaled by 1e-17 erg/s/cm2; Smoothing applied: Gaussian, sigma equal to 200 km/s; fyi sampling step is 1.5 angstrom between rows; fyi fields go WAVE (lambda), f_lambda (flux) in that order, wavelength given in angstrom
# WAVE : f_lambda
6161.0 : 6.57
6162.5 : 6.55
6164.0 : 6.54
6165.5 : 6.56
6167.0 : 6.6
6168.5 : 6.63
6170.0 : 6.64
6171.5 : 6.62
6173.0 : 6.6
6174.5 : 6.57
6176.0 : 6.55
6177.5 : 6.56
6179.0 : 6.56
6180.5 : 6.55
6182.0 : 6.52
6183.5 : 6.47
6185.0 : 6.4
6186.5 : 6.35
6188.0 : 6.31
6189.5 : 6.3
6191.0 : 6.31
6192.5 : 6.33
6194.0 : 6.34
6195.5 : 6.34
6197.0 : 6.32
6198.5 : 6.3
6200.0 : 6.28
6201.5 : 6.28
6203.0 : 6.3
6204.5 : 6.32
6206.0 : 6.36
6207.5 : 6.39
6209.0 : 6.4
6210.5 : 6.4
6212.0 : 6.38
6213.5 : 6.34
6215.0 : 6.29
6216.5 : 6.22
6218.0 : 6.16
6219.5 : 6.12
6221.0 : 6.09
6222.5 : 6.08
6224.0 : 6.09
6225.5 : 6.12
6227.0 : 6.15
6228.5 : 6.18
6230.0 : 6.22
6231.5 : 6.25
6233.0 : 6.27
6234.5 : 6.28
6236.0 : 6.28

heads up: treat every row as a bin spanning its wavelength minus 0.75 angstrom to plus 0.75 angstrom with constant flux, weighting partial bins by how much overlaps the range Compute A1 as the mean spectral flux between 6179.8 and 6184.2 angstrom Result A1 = 6.51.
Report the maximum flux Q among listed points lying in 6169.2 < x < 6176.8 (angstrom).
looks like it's 6.64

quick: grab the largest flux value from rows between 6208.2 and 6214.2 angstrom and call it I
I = 6.4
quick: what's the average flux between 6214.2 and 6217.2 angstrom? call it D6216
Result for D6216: 6.26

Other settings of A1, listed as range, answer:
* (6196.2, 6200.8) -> 6.3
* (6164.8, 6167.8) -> 6.58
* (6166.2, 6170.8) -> 6.62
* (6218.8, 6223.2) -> 6.1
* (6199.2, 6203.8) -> 6.29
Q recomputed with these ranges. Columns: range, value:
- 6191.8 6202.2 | 6.34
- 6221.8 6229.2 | 6.18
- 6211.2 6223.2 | 6.38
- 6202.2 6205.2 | 6.32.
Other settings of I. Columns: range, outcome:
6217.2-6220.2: 6.16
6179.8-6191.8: 6.55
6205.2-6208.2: 6.39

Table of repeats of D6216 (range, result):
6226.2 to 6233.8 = 6.21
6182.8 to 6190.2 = 6.37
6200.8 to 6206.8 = 6.32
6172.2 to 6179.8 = 6.57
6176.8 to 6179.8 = 6.56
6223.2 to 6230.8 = 6.15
